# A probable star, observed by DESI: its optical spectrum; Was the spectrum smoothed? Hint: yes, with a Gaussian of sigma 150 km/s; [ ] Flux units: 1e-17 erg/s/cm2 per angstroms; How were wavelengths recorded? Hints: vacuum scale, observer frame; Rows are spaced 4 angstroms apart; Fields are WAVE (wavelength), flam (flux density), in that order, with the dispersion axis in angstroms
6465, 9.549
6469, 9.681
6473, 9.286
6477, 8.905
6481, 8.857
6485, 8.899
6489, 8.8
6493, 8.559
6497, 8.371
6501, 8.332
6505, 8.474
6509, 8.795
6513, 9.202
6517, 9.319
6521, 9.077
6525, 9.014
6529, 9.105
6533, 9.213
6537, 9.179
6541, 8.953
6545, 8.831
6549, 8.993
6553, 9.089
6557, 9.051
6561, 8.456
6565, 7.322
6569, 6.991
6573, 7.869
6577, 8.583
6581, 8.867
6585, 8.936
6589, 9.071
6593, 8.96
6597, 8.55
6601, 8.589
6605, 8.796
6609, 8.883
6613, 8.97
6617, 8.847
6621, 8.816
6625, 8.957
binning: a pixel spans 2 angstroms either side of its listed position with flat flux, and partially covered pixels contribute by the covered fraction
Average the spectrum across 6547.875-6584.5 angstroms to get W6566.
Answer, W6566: 8.37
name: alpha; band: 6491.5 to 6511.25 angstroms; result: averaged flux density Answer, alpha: 8.51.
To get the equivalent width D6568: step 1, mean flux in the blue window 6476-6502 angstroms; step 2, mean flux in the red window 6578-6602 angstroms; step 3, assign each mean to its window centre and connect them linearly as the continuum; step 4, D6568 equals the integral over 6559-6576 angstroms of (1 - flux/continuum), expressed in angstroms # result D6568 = 2.09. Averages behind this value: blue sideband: 8.68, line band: 7.71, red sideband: 8.83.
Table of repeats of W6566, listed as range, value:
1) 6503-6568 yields 8.85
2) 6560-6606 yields 8.41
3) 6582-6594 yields 8.98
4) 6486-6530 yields 8.82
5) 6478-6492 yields 8.83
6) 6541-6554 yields 8.96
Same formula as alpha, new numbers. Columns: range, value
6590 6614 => 8.8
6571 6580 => 8.3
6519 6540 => 9.11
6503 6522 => 8.97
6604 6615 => 8.89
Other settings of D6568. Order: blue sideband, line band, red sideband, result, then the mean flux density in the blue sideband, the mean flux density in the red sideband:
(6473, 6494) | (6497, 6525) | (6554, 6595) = -0.4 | 8.86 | 8.43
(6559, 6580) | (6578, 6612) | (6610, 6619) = -1.5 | 7.89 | 8.91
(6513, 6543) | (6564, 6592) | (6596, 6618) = 1.9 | 9.13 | 8.78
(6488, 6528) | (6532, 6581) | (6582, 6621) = 1.6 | 8.8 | 8.84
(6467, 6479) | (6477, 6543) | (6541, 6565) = 1.1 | 9.29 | 8.76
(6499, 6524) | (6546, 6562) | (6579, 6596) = 0.0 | 8.87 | 8.93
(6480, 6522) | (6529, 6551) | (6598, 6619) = -0.6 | 8.78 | 8.8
